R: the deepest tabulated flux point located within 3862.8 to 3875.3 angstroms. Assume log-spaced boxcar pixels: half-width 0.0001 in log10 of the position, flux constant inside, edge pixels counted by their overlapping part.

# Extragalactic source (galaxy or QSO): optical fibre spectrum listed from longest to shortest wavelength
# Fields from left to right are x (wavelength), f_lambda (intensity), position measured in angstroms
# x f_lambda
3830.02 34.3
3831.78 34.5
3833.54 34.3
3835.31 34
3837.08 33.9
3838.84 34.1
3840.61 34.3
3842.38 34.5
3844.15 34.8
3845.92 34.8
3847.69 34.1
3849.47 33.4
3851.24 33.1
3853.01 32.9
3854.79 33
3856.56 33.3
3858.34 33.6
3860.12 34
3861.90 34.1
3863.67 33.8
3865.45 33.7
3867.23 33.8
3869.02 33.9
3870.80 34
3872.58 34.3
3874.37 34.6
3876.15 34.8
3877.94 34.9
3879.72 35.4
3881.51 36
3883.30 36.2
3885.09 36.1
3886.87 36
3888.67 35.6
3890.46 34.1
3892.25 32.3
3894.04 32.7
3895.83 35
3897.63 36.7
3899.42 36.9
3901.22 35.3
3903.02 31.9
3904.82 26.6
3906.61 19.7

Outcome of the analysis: 33.7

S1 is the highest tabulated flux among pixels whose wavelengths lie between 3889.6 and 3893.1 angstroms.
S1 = 34.1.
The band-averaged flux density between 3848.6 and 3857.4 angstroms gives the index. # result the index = 33.2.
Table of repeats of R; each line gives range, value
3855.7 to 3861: 33.3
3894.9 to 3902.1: 35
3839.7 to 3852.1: 33.1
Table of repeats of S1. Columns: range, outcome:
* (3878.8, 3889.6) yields 36.2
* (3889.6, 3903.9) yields 36.9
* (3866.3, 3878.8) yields 34.9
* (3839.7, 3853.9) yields 34.8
